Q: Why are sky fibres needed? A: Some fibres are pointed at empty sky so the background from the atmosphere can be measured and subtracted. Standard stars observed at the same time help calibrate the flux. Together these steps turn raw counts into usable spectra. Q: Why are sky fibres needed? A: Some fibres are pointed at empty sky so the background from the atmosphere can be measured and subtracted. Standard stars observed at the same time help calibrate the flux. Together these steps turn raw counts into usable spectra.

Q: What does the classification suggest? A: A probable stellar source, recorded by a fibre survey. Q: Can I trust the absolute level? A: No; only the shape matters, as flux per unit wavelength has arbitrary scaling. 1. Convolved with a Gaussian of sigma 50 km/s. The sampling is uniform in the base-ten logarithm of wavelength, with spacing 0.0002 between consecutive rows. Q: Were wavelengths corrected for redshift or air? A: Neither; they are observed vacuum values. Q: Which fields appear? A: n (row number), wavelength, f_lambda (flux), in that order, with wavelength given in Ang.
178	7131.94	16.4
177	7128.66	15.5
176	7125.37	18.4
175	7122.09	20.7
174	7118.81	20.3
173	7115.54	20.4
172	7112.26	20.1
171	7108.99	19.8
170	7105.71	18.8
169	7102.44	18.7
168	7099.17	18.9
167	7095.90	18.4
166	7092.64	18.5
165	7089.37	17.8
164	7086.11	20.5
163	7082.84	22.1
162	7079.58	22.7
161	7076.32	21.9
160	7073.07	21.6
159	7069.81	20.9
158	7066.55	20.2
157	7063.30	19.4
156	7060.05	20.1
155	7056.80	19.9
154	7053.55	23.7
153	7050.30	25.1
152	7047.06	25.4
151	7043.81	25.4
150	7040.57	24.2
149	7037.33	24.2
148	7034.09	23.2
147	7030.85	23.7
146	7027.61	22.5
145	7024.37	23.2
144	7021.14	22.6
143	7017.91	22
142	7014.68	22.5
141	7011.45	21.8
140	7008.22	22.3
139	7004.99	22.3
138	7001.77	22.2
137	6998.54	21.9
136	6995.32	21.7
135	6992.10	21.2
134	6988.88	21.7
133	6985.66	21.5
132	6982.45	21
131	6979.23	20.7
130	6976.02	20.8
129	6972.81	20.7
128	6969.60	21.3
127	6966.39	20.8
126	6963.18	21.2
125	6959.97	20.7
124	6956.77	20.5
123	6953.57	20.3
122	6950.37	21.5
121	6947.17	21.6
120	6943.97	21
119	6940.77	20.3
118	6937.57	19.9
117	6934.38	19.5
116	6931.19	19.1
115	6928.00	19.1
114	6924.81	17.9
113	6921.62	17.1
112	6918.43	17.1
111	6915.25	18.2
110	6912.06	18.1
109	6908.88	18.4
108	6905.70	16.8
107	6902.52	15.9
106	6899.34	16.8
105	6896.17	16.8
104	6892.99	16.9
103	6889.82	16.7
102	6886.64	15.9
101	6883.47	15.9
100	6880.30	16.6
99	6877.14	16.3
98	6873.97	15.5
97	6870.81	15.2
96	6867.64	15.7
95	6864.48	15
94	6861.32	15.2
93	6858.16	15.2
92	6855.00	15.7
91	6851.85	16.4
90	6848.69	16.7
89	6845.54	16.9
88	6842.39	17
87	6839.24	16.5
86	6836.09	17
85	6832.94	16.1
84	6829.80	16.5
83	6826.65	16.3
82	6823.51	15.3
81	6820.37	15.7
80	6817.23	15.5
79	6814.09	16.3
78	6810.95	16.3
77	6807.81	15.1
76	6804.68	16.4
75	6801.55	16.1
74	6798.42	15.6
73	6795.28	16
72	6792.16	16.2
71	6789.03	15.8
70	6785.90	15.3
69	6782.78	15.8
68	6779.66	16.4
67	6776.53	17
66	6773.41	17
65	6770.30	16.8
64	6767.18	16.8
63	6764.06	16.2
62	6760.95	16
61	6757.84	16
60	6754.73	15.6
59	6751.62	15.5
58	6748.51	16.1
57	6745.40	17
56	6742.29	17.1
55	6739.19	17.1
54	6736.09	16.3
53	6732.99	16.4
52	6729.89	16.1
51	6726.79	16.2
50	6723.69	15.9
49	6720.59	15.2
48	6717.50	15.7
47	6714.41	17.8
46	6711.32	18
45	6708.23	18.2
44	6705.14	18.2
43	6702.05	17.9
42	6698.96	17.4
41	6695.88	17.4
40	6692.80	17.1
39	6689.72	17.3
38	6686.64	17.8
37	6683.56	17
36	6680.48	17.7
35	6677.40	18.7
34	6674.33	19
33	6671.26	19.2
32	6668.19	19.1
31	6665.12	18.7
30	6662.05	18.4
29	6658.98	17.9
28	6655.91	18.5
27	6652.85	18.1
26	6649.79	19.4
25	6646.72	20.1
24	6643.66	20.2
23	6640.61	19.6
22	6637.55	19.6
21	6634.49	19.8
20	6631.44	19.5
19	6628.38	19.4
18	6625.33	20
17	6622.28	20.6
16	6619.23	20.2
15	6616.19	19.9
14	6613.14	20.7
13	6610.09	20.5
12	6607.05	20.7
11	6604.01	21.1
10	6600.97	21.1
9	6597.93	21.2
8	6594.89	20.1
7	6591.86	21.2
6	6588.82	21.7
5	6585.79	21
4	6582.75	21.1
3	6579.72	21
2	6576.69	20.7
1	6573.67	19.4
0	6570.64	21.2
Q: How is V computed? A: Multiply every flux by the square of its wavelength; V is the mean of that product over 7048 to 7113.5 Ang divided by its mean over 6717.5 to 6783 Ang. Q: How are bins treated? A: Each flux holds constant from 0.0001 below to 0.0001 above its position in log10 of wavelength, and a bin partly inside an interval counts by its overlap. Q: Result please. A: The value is 1.38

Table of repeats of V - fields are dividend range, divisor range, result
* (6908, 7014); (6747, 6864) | 1.33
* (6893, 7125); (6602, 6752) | 1.25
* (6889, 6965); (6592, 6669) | 1.04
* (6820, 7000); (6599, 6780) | 1.08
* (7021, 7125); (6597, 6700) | 1.26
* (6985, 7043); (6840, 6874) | 1.48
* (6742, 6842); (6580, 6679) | 0.85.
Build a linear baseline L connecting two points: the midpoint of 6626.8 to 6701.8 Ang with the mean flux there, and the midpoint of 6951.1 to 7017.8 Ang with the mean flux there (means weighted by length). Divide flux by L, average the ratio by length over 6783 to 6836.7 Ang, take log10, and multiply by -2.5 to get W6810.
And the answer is 0.238 mag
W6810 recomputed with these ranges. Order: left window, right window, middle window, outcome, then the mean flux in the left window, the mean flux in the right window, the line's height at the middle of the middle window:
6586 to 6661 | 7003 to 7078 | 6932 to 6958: 0.07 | 20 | 22.5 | 22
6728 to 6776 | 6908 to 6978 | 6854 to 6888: 0.18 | 16.4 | 19.8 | 18.5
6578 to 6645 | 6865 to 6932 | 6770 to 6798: 0.13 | 20.5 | 16.9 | 18.3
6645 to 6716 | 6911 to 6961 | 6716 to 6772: 0.14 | 18.2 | 19.5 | 18.5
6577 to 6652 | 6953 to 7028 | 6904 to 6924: 0.21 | 20.4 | 21.6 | 21.3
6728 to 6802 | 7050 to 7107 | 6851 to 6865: 0.13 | 16.3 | 20.4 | 17.5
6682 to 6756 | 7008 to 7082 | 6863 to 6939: 0.17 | 16.8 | 22.5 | 20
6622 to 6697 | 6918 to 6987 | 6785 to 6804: 0.22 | 18.8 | 20.2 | 19.4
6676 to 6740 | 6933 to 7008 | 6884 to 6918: 0.18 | 17.1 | 21.1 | 20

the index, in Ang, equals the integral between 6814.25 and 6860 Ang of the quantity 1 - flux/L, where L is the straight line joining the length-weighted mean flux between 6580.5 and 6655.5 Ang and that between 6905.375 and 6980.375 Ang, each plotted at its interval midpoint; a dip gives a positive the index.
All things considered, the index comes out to 8.5 Ang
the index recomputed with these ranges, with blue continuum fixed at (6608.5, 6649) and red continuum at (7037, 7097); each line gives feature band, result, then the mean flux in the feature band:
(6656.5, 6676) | 1.4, 18.7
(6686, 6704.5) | 2.5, 17.5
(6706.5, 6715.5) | 1.0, 18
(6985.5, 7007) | -0.4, 21.8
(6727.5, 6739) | 2.3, 16.4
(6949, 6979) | 0.6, 20.9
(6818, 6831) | 3.0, 15.9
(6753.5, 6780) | 5.3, 16.4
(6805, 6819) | 3.3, 15.8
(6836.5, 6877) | 9.5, 16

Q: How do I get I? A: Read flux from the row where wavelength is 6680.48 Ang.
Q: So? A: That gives 17.7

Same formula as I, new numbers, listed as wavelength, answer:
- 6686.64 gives 17.8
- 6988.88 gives 21.7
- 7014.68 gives 22.5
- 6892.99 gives 16.9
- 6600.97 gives 21.1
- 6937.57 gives 19.9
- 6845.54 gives 16.9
